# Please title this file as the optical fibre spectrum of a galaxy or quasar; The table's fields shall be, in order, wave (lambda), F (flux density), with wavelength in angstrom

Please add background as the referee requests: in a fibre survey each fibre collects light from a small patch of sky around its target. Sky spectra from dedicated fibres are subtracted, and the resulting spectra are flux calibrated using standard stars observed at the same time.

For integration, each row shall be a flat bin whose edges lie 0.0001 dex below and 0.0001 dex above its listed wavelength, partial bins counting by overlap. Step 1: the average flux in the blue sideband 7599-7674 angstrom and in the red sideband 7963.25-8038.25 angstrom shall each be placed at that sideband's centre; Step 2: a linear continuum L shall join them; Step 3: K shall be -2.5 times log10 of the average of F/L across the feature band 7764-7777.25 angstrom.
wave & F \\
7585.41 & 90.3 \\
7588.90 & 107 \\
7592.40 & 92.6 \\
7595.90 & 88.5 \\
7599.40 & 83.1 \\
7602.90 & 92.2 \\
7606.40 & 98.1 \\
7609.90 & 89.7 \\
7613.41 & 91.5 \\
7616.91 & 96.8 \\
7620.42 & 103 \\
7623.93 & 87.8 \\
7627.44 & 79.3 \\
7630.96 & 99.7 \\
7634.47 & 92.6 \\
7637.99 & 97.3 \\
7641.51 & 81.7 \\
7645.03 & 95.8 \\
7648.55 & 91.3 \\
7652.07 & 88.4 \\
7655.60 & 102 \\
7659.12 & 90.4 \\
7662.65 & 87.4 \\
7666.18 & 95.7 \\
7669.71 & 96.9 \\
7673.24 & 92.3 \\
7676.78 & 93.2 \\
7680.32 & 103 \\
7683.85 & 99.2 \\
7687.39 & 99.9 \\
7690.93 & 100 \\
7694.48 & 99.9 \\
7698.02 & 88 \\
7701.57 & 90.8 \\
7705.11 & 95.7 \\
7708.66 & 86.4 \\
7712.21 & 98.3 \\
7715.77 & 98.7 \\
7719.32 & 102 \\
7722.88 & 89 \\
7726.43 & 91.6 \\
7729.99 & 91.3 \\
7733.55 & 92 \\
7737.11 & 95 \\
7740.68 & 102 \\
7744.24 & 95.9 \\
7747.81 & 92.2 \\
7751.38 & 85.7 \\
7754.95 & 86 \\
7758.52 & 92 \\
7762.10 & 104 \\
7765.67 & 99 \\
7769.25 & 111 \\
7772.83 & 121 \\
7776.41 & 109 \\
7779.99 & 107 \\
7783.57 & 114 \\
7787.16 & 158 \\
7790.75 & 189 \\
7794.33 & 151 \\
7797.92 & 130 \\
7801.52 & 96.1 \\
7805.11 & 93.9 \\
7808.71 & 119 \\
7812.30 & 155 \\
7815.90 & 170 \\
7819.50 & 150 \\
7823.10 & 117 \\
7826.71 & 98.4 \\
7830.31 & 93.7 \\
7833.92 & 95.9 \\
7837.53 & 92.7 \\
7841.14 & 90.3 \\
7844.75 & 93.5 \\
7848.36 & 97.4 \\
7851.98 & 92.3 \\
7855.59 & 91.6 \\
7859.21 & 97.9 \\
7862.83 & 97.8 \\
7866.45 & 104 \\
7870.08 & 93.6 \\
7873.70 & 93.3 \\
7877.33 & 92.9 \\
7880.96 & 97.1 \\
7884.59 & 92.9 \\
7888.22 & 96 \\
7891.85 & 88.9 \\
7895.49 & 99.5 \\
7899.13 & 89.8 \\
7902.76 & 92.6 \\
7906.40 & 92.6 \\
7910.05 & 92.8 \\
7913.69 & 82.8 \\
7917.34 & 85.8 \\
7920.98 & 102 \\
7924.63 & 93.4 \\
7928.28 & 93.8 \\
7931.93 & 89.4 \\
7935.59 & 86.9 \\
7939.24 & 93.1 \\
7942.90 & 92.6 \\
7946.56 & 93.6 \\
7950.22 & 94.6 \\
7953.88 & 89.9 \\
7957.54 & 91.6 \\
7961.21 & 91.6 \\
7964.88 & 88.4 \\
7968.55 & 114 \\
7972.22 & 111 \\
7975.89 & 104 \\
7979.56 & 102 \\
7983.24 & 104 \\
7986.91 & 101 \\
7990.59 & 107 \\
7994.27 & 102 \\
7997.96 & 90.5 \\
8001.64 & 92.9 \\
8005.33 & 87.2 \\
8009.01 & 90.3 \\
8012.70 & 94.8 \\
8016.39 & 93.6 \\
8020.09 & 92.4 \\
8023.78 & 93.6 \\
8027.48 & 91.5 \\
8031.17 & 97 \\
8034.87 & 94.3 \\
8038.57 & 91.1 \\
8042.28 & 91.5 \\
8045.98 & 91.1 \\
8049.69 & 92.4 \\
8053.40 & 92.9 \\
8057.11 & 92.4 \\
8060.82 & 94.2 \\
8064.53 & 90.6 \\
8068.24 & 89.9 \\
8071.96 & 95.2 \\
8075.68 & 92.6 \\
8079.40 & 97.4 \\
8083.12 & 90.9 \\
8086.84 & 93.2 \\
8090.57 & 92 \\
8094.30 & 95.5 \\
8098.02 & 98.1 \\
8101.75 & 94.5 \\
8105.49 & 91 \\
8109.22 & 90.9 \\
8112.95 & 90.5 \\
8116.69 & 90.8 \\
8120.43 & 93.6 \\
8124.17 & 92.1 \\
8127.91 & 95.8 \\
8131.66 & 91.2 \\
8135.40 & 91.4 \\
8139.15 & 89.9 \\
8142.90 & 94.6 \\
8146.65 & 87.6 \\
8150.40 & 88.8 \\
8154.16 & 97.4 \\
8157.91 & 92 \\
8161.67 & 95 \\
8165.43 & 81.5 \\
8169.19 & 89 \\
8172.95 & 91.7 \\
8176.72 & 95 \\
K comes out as -0.17 mag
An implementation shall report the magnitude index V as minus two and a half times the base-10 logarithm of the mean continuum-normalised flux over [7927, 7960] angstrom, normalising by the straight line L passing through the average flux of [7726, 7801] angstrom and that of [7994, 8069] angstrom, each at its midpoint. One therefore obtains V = 0.08 mag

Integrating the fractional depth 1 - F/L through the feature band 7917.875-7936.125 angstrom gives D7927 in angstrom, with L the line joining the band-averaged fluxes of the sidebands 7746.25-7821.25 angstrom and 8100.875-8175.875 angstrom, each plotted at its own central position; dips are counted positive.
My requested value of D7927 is 2.7 angstrom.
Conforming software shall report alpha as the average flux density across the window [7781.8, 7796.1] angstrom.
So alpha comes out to 153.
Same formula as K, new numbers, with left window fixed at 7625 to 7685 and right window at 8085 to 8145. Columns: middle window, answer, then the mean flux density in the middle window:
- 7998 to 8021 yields 0.013 mag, 91.7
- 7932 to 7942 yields 0.034 mag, 90.1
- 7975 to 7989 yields -0.110 mag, 103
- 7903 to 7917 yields 0.043 mag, 89.3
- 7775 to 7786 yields -0.209 mag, 113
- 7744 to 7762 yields 0.023 mag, 91.1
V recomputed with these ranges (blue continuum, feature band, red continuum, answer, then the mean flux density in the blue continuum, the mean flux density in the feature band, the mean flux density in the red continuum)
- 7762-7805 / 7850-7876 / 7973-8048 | 0.189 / 124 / 95.7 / 95.8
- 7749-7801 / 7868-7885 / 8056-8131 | 0.166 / 118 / 94.2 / 93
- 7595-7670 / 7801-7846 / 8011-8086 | -0.221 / 92.2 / 113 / 93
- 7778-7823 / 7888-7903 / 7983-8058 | 0.252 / 135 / 93.2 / 94.3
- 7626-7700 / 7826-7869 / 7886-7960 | -0.031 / 94.1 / 95.4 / 92.1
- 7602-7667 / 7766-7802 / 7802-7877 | -0.244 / 92.6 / 129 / 106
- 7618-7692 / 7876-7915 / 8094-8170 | 0.004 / 94.1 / 92.7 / 91.9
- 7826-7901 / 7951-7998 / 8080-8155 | -0.070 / 94.7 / 100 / 92.5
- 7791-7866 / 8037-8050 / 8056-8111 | 0.057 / 113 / 91.4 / 93.2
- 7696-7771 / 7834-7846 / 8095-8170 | 0.015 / 94.6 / 92.6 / 91.9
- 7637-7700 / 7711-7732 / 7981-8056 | -0.006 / 94.5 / 95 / 94.6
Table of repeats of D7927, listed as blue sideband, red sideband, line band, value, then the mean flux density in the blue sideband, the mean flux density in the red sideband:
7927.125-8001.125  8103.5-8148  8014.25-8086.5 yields 1.0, 97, 91.7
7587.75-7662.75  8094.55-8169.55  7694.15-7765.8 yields -1.1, 92.5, 91.9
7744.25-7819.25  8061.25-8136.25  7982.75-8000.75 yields 0.3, 119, 92.9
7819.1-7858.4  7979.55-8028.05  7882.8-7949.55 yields 3.7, 99.3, 95.8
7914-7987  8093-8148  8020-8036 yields 0.1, 95.8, 92.5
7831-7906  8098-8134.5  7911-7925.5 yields 0.5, 94.5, 92.5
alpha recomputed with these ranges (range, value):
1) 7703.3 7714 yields 93.5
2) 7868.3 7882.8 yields 94.2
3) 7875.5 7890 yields 94.7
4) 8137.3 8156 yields 91.6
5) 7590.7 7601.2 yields 88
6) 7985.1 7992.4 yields 104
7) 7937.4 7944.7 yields 92.9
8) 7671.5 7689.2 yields 97.5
